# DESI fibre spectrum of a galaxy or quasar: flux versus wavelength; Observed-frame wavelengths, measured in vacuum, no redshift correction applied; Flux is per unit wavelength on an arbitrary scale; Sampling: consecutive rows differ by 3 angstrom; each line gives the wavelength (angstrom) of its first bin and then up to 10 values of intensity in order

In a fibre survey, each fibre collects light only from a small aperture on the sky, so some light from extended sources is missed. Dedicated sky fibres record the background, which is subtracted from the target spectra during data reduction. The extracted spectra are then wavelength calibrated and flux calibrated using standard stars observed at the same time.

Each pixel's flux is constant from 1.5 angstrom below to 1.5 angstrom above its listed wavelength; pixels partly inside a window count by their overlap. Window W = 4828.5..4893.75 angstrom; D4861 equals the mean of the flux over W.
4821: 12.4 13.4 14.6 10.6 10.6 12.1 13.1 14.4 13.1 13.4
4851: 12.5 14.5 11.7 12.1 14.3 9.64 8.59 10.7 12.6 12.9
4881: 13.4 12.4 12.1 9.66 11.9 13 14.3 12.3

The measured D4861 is 12.1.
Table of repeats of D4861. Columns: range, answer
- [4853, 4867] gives 12.5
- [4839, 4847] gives 13.6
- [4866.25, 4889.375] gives 11.6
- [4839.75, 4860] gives 13.2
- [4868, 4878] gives 11.1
